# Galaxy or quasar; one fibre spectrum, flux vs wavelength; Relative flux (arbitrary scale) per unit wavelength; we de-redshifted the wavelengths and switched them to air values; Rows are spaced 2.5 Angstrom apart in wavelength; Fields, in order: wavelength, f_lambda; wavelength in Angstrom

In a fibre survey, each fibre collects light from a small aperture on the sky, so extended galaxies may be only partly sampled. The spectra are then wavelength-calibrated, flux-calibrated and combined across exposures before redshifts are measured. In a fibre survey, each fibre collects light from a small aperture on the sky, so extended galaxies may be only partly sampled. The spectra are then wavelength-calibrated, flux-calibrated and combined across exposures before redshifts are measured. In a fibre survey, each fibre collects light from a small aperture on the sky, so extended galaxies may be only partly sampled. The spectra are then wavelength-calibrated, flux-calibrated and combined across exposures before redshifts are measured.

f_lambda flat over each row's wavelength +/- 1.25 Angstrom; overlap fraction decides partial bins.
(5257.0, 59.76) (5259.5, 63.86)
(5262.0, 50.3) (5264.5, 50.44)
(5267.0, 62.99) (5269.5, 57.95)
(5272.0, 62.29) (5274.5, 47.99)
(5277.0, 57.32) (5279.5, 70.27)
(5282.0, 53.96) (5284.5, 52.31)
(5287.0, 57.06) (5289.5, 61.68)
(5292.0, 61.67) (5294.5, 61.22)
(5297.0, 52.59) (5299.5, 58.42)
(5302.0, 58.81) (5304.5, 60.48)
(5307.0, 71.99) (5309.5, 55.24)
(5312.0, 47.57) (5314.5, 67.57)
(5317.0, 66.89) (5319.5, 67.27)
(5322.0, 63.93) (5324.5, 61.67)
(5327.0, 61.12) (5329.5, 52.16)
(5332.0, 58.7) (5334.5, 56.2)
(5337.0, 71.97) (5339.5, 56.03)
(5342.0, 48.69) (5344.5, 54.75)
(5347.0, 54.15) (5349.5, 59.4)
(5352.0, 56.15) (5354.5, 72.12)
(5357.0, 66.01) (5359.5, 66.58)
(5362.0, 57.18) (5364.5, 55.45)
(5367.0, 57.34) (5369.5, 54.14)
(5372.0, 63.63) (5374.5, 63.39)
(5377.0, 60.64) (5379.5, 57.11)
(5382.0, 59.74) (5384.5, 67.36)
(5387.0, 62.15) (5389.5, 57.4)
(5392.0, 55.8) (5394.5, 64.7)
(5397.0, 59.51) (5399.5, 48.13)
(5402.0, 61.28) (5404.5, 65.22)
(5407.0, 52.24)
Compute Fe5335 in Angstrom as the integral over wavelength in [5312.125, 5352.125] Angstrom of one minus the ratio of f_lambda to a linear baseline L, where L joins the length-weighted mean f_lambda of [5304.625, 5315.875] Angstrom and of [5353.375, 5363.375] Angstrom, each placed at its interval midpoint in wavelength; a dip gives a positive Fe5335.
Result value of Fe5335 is 1.99 Angstrom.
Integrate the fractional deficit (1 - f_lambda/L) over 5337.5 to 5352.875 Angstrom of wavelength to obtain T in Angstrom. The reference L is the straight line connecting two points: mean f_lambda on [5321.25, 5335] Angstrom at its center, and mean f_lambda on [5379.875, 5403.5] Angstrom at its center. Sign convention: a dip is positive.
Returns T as 0.9 Angstrom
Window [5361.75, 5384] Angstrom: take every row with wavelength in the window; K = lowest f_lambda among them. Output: 54.14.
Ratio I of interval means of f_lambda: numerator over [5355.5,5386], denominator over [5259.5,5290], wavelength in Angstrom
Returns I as 1.06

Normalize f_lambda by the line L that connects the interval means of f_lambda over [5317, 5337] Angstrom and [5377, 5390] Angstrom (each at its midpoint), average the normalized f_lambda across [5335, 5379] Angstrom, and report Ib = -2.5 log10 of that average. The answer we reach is 0.02 mag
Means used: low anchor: 61.3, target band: 59.8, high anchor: 60.9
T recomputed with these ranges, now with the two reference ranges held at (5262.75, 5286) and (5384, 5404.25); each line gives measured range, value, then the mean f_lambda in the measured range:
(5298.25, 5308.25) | -0.8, 62.4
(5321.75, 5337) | -0.4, 59.7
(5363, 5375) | 0.1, 58.5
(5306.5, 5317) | -0.5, 60.5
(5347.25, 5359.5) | -0.9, 63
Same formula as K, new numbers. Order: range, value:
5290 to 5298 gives 52.59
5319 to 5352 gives 48.69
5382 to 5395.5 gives 55.8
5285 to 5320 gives 47.57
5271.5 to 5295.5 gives 47.99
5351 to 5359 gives 56.15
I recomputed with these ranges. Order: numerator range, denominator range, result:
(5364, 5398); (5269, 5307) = 1.02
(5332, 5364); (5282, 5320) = 1.00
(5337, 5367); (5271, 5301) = 1.02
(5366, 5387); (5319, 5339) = 0.99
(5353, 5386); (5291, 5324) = 1.01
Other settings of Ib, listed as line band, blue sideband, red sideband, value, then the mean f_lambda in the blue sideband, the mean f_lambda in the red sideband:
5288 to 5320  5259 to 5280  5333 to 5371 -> -0.05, 57.5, 59.1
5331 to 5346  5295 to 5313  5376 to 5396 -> 0.03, 58.2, 60.6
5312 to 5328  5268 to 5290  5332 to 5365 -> -0.08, 57.8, 59.7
